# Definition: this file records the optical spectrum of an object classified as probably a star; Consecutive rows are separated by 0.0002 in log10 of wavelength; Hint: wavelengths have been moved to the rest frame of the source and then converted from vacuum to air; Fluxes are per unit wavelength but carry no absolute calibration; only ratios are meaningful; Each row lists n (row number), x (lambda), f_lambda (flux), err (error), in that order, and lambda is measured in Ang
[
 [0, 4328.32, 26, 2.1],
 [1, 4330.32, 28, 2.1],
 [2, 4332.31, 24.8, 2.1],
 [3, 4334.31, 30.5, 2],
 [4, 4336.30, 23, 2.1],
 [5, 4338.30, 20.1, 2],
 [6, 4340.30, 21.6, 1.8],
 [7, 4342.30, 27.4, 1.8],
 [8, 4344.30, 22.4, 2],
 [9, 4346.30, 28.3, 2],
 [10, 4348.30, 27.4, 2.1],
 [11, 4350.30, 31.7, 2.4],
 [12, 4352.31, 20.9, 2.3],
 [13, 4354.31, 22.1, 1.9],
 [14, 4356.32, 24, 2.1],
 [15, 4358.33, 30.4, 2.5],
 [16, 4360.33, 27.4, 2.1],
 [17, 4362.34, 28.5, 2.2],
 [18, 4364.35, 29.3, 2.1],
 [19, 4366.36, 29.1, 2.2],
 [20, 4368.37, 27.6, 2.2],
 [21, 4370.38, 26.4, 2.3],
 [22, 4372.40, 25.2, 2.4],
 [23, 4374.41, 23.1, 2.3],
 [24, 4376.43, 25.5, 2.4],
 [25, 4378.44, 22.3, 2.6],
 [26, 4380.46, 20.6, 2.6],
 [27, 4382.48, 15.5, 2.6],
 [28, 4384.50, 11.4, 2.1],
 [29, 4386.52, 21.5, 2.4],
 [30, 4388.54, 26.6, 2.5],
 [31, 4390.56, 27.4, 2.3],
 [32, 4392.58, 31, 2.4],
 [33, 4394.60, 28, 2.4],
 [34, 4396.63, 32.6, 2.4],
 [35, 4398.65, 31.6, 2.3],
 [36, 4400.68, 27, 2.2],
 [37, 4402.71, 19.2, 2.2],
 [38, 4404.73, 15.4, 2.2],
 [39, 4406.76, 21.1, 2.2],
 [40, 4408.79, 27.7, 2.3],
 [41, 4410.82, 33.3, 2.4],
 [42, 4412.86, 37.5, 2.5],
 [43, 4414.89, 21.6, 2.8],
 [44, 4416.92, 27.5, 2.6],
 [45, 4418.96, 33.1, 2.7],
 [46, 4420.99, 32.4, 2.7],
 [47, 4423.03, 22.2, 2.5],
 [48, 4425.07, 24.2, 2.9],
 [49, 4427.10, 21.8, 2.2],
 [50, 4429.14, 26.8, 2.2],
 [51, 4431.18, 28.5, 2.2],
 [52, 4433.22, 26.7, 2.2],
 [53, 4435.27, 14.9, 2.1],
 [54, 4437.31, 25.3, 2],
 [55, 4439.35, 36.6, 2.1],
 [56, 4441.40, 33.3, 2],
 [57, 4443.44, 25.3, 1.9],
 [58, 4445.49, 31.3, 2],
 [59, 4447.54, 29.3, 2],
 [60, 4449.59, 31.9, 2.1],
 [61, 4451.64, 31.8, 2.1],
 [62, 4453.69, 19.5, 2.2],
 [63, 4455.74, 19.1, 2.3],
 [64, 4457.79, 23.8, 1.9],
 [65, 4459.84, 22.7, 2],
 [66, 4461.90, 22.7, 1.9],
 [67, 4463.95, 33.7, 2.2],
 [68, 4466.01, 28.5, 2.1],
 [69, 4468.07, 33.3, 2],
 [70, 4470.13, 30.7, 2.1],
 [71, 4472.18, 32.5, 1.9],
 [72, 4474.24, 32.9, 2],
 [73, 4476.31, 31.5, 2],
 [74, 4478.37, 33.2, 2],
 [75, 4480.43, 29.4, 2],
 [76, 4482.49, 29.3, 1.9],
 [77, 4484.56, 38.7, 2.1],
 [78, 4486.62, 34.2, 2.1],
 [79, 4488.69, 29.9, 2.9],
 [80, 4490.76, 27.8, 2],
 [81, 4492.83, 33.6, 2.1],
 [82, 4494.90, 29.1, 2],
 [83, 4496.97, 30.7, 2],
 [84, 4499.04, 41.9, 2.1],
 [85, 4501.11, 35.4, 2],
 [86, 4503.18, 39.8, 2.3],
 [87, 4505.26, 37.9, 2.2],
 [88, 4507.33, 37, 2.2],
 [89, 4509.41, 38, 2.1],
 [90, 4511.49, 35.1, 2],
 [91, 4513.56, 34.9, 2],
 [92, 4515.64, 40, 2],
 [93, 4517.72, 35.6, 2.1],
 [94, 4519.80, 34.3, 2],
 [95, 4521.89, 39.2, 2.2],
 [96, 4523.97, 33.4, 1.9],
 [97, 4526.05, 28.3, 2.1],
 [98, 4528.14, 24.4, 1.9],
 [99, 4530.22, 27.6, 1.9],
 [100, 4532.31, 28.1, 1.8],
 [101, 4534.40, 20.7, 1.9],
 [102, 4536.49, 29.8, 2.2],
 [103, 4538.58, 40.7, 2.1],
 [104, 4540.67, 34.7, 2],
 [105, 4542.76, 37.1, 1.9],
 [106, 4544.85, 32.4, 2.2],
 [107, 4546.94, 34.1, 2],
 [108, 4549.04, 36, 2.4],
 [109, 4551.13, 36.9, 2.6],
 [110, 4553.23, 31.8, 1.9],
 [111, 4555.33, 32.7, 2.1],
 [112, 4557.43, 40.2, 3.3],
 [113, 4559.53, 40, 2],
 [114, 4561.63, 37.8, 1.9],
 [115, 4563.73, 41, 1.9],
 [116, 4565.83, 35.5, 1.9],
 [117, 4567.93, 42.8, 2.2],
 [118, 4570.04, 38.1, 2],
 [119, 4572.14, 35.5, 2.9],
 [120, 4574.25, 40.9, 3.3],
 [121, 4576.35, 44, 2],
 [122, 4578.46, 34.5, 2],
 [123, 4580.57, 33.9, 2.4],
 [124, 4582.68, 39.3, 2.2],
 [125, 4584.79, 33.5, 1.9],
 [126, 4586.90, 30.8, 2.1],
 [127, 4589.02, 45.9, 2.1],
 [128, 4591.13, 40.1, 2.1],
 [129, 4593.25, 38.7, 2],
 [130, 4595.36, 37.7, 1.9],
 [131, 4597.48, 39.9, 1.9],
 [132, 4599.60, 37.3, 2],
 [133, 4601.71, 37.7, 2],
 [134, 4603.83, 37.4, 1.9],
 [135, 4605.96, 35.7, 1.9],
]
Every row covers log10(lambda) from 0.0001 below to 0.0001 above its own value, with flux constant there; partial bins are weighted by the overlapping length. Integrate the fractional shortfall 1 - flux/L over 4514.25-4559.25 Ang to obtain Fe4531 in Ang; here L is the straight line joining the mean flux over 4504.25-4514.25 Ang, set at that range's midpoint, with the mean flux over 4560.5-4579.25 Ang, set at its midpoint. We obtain 5.2 Ang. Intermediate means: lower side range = 36.7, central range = 33.4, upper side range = 39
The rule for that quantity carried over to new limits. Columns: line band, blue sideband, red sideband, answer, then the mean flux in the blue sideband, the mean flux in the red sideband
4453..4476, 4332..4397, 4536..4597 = 2.8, 25.2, 37.2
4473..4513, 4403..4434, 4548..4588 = -2.7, 26.5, 37.1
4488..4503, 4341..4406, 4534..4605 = -0.3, 25.2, 36.9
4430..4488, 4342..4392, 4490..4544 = 2.6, 24.9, 33.7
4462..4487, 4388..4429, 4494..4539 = -0.7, 27.1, 33.6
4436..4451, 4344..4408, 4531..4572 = -0.6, 25.1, 35.2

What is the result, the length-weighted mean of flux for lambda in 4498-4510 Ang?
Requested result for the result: 38.4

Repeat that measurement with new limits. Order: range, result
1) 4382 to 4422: 26.2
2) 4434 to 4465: 26.7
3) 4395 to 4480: 27.7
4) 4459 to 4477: 29.9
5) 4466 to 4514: 33.7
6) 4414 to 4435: 26.1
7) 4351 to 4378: 26.1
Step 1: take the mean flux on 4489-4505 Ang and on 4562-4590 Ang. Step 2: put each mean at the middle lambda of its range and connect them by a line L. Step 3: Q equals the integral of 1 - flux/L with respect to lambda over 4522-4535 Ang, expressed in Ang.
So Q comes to 2.7 Ang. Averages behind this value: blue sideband 34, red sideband 38.1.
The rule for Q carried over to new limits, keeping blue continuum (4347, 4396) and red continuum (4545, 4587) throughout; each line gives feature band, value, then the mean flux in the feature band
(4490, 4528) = -1.6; 34.9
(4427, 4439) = 1.7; 24.9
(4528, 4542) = 2.1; 29.9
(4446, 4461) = 2.2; 25.6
